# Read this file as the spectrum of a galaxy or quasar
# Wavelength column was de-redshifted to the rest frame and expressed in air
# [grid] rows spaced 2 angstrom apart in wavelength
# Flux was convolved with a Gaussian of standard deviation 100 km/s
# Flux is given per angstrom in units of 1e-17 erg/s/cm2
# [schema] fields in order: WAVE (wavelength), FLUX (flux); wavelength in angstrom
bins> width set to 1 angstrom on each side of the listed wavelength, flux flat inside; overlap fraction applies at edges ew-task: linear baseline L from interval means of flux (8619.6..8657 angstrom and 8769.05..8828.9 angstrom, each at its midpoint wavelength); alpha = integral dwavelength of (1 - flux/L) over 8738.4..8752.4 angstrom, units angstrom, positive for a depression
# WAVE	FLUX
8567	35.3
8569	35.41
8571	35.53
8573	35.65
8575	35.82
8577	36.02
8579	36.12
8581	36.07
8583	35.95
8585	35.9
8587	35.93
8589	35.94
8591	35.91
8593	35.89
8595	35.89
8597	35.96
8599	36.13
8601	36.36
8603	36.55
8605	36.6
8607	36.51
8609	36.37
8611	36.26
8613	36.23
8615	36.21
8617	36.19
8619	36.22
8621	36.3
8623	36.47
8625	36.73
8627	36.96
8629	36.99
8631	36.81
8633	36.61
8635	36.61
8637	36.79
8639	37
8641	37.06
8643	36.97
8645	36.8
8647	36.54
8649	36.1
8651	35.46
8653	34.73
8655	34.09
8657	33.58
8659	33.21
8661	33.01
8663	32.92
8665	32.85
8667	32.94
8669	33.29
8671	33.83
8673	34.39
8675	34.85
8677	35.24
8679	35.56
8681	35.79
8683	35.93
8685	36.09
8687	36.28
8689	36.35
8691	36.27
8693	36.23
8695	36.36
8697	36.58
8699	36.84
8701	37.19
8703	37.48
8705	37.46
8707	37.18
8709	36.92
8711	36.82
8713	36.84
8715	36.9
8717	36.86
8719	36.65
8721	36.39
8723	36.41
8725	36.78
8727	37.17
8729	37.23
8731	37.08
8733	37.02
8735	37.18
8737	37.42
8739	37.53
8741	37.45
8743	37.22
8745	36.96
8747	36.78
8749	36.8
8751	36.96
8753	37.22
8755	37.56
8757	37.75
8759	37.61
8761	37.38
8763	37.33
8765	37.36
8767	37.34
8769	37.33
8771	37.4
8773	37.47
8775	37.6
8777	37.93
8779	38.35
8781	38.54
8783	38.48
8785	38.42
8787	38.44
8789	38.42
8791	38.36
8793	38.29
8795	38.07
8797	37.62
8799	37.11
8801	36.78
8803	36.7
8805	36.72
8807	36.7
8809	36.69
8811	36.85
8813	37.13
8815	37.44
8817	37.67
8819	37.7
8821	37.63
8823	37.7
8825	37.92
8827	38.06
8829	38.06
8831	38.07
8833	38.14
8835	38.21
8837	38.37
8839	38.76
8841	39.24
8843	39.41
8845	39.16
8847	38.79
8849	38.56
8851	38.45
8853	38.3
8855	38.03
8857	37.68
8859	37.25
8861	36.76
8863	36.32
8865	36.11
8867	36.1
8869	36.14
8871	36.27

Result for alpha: 0.0 angstrom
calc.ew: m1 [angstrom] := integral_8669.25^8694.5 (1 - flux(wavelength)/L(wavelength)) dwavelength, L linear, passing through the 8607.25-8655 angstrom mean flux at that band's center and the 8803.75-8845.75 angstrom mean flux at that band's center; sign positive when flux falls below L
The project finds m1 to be 0.9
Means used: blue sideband 36.4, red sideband 37.9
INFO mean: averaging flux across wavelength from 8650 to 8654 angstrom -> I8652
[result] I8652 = 35.1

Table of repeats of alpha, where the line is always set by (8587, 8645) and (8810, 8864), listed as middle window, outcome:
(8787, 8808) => 0.1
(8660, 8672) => 1.2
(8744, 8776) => 0.1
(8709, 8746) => 0.2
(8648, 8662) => 0.9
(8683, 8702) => 0.3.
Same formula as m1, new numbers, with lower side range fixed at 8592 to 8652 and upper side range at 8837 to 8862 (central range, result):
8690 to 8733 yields 0.4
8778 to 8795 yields -0.2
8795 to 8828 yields 0.6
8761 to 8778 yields 0.1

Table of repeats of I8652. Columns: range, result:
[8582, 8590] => 35.9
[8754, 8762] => 37.6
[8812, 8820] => 37.5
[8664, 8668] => 32.9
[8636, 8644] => 37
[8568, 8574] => 35.5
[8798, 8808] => 36.8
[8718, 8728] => 36.7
